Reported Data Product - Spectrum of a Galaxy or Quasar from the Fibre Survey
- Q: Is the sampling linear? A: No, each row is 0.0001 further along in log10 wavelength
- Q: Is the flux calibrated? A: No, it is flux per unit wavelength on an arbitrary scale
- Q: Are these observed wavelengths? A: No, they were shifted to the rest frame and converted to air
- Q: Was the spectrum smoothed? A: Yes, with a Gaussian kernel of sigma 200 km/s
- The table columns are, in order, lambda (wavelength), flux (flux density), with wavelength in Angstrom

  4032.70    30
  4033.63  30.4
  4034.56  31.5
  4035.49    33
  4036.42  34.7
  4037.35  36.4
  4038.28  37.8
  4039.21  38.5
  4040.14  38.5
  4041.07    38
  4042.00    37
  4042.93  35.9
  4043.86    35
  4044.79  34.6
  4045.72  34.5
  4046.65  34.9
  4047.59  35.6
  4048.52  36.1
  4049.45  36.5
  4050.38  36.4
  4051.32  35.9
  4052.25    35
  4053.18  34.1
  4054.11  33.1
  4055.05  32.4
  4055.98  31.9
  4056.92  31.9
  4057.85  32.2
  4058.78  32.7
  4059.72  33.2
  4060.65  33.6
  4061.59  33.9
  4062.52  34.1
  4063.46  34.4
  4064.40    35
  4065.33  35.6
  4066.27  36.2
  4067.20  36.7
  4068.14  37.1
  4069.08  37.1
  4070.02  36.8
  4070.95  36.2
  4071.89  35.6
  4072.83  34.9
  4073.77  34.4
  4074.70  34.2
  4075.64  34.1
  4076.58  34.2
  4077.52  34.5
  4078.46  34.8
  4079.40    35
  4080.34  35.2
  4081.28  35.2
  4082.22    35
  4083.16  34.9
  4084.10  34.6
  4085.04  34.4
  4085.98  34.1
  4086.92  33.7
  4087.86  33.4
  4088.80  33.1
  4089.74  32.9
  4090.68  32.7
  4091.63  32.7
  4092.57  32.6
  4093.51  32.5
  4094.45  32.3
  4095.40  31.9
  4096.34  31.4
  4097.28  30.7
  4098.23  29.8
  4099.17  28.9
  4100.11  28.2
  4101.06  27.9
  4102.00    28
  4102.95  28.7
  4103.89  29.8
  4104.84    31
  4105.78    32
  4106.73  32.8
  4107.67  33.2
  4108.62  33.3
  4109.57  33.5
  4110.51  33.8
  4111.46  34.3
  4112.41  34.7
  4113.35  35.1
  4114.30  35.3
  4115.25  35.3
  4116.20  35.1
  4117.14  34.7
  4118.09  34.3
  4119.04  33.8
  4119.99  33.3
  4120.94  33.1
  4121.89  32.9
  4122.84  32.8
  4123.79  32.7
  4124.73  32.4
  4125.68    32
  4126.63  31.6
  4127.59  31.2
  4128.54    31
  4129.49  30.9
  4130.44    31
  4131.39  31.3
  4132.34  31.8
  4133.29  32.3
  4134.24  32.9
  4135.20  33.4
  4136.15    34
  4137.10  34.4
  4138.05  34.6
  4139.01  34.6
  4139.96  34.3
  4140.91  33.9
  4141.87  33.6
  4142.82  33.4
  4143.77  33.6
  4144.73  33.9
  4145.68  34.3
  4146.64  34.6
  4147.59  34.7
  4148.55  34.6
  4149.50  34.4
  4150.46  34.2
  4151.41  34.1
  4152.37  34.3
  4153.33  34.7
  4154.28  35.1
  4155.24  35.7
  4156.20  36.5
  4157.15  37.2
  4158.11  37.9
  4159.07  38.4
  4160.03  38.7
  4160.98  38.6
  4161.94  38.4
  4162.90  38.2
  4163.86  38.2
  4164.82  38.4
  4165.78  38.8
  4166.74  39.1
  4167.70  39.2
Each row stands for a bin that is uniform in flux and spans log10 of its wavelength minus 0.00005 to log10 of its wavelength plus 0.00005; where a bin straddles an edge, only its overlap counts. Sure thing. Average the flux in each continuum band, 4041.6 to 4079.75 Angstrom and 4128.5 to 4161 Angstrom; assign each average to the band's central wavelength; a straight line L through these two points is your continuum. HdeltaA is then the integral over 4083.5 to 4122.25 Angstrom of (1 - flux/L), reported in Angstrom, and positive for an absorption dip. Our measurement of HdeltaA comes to 2.24 Angstrom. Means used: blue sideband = 34.8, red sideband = 34.4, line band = 32.6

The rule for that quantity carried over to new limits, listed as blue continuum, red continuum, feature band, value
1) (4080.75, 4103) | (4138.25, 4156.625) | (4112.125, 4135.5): 0.33 Angstrom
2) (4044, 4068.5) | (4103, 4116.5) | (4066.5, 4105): 0.74 Angstrom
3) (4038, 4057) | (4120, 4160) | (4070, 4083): 0.00 Angstrom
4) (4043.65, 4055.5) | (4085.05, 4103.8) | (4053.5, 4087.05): -1.28 Angstrom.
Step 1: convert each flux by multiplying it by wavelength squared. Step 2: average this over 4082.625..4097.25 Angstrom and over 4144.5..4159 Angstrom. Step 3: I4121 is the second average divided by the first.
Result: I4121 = 1.1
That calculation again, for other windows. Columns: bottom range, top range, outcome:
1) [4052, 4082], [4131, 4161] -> 1.04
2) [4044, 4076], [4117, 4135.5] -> 0.96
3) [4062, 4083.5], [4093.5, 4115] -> 0.91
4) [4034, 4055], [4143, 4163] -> 1.06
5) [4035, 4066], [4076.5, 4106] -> 0.95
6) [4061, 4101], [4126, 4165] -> 1.05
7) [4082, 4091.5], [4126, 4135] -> 0.95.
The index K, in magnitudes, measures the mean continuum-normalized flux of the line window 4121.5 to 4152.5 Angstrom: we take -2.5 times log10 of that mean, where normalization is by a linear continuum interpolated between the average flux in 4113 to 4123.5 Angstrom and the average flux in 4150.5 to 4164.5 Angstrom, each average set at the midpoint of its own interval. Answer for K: 0.07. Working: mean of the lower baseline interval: 34.1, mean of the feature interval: 33.2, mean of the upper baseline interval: 36.8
